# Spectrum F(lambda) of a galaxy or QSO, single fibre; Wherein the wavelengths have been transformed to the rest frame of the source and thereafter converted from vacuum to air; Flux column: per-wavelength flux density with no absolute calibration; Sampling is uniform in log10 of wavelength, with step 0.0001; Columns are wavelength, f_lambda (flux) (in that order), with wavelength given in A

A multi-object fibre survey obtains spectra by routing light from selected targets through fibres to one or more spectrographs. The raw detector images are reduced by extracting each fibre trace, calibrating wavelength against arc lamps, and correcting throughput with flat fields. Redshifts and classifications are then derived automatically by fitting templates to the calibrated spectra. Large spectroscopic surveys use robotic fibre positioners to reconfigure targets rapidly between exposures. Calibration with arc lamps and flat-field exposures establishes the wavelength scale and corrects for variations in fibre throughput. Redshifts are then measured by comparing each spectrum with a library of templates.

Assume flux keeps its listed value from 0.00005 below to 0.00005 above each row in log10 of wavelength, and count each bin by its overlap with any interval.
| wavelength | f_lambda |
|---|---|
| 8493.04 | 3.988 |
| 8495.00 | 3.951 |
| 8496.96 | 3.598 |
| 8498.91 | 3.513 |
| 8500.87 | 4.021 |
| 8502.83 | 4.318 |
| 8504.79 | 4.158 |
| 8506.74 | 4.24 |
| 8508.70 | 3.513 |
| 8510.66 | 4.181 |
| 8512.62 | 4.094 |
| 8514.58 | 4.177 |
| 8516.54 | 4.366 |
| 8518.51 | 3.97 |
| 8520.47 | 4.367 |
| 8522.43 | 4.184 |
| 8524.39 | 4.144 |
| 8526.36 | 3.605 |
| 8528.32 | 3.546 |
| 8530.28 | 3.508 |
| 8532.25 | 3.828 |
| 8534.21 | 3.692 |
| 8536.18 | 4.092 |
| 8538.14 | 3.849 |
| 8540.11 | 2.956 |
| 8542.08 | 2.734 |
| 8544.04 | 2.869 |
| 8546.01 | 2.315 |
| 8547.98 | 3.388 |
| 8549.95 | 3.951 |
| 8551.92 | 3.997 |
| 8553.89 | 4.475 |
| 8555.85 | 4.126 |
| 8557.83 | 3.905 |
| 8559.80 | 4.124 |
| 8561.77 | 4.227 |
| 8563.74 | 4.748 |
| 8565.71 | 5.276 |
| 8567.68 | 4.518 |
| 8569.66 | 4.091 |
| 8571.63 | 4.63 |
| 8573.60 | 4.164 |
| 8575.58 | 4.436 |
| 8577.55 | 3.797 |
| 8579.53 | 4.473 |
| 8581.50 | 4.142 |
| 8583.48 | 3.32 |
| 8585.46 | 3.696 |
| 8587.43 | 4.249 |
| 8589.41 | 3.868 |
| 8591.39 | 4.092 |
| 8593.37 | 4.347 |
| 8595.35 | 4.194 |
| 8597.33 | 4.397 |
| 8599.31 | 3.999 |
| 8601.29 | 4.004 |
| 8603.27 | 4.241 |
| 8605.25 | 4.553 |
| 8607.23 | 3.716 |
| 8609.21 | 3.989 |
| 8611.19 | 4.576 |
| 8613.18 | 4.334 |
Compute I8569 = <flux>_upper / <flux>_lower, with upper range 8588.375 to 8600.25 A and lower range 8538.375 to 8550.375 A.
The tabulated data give 1.36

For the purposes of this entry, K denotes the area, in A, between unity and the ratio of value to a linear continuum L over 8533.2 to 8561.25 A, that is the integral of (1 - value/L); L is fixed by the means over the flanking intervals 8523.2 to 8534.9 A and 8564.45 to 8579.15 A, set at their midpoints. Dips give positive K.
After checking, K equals 2.88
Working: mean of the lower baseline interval 3.73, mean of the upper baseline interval 4.42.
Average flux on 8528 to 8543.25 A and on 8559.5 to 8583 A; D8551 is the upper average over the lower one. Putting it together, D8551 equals 1.2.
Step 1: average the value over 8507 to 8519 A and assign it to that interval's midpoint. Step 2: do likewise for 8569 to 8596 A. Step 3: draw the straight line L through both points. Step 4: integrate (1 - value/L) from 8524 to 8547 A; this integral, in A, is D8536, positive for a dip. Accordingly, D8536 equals 3.76 A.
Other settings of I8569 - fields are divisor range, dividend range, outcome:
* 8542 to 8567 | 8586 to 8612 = 1.07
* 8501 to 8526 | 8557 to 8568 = 1.08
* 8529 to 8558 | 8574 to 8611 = 1.15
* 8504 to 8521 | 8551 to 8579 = 1.05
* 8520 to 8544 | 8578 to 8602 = 1.11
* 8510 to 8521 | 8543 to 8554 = 0.82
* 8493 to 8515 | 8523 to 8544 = 0.90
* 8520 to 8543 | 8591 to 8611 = 1.13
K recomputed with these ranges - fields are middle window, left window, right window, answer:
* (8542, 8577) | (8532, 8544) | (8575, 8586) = -2.83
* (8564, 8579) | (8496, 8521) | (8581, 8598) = -1.52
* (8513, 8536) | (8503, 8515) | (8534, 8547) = -2.00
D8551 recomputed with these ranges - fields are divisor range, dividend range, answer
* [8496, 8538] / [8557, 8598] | 1.07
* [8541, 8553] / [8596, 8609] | 1.29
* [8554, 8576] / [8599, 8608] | 0.94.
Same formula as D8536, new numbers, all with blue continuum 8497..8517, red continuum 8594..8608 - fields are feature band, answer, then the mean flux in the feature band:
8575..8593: 0.6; 4.01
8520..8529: 0.2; 3.96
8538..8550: 3.1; 3.04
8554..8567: -0.9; 4.41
